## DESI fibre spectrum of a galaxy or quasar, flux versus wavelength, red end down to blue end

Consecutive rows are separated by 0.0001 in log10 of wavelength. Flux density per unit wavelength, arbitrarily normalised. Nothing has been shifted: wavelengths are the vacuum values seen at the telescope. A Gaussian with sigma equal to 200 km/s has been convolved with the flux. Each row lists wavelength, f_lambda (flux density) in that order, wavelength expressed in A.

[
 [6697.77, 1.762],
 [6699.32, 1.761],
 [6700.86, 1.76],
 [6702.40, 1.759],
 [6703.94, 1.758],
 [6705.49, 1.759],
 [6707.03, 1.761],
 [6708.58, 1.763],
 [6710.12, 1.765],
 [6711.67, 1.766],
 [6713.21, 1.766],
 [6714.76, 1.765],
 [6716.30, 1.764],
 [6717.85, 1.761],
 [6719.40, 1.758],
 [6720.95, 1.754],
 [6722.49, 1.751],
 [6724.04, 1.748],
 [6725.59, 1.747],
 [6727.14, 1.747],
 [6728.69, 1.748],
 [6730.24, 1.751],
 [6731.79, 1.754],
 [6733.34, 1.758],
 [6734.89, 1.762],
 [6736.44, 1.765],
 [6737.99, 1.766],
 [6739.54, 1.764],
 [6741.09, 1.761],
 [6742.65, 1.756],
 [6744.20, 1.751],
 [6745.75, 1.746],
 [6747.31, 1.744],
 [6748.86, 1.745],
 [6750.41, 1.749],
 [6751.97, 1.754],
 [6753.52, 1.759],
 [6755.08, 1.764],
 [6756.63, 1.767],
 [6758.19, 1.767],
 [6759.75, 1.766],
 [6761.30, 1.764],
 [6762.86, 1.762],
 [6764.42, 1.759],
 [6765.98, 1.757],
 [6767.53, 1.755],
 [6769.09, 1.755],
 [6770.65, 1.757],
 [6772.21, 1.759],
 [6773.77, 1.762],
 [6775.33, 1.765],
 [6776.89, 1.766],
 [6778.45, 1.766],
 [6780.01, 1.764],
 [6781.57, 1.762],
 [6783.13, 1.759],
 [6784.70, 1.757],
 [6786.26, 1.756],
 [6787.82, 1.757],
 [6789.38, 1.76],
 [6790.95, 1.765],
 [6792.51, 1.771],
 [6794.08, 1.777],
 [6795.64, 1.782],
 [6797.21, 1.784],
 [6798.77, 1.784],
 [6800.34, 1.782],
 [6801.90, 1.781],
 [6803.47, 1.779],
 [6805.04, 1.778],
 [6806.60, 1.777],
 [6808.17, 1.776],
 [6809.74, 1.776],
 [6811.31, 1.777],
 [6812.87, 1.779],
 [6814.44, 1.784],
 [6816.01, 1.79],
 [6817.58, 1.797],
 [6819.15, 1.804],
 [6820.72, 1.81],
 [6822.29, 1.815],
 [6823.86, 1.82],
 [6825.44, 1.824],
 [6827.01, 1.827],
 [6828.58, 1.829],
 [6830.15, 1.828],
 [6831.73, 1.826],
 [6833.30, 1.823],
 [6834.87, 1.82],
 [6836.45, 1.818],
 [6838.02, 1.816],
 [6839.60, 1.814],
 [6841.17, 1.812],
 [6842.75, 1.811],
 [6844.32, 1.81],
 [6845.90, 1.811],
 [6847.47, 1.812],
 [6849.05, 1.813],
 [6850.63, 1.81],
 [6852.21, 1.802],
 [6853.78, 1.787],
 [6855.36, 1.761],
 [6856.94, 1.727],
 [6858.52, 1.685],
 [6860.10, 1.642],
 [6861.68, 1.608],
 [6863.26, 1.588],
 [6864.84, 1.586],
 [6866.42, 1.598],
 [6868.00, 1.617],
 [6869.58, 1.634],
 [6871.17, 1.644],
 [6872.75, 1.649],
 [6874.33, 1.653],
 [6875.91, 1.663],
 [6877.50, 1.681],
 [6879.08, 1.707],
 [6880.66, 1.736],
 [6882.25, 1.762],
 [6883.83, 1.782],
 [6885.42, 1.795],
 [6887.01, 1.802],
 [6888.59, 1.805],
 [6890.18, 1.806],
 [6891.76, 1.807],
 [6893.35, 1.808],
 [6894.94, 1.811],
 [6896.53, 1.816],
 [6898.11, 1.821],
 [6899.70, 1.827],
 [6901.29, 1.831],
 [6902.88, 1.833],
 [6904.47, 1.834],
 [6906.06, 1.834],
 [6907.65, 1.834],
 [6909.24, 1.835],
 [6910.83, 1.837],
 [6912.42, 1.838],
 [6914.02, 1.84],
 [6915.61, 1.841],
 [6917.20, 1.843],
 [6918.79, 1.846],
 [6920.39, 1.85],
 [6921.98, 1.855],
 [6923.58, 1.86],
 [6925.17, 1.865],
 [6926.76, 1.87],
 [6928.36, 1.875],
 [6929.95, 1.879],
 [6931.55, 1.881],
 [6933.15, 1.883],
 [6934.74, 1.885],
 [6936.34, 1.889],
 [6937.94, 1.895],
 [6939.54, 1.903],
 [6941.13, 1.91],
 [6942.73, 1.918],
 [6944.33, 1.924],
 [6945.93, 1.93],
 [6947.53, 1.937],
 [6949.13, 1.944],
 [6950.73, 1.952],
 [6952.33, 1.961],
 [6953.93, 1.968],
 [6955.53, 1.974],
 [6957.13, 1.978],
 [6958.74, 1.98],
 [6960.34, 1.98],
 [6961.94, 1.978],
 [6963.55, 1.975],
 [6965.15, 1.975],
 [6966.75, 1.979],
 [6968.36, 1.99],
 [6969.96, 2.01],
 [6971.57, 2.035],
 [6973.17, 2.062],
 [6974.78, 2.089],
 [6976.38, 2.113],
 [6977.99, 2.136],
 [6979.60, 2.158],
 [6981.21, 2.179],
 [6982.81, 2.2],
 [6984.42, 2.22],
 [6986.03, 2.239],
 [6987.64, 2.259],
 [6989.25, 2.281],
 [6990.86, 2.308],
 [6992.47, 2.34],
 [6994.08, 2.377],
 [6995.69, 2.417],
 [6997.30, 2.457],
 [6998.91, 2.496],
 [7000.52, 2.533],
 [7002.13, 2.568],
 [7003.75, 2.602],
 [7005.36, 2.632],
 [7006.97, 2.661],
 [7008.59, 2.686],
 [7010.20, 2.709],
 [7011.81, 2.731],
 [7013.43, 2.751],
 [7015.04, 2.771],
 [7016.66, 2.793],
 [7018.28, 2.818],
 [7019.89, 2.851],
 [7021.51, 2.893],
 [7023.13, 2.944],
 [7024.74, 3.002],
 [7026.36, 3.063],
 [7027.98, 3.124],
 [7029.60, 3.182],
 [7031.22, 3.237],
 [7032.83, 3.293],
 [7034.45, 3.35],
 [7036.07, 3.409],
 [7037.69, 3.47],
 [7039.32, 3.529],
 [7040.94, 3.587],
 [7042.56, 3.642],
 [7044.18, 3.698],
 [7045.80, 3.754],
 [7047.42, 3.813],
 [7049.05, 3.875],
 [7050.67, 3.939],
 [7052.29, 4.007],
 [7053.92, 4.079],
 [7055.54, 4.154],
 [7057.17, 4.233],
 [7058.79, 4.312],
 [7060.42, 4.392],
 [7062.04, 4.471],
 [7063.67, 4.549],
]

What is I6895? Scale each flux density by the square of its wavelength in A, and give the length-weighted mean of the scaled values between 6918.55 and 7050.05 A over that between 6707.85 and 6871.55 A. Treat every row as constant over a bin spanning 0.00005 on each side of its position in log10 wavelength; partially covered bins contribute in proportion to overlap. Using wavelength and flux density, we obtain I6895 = 1.47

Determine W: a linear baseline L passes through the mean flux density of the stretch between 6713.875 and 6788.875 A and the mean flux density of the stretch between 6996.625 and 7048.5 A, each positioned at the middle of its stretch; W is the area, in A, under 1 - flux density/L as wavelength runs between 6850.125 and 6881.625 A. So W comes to 8.49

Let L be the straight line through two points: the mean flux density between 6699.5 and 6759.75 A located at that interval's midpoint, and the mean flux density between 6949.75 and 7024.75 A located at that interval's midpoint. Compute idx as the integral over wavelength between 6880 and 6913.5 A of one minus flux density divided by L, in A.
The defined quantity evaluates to 5.01 A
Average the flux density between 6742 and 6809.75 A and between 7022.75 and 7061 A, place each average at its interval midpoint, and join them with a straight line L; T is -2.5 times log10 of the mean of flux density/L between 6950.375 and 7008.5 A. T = 0.41 mag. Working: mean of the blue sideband 1.76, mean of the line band 2.2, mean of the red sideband 3.63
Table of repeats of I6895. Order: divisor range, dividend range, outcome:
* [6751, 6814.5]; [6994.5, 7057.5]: 1.92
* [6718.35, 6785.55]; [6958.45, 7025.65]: 1.46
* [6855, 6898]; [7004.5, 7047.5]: 1.90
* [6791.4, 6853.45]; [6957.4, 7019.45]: 1.36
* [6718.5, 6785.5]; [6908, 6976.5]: 1.16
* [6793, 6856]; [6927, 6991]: 1.16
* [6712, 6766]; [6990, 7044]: 1.79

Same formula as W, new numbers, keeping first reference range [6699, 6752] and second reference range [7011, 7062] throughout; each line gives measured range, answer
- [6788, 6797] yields 1.5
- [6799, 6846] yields 9.9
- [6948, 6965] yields 5.9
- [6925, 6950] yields 8.7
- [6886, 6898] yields 3.9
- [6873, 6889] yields 5.4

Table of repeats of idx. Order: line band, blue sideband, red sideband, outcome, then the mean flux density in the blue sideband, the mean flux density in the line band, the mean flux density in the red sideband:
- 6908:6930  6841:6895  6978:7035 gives 2.3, 1.73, 1.85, 2.65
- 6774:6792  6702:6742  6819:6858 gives 0.2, 1.76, 1.76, 1.81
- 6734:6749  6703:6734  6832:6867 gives 0.0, 1.76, 1.76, 1.75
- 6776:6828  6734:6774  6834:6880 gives -1.2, 1.76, 1.78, 1.72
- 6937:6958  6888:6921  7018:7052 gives 3.6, 1.83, 1.94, 3.38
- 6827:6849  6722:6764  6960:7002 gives 1.3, 1.76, 1.82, 2.19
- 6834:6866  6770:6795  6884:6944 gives 0.9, 1.76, 1.76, 1.85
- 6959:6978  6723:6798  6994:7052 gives 5.3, 1.76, 2.02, 3.06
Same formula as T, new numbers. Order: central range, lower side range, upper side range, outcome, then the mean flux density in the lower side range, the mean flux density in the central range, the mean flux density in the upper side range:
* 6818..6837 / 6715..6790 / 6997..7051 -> 0.168 mag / 1.76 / 1.82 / 3.08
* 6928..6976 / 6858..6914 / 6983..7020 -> 0.126 mag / 1.74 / 1.95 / 2.53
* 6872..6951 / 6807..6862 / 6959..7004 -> 0.099 mag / 1.79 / 1.83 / 2.21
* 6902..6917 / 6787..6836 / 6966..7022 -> 0.158 mag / 1.79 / 1.84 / 2.41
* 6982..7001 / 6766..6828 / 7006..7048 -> 0.244 mag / 1.78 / 2.34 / 3.14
